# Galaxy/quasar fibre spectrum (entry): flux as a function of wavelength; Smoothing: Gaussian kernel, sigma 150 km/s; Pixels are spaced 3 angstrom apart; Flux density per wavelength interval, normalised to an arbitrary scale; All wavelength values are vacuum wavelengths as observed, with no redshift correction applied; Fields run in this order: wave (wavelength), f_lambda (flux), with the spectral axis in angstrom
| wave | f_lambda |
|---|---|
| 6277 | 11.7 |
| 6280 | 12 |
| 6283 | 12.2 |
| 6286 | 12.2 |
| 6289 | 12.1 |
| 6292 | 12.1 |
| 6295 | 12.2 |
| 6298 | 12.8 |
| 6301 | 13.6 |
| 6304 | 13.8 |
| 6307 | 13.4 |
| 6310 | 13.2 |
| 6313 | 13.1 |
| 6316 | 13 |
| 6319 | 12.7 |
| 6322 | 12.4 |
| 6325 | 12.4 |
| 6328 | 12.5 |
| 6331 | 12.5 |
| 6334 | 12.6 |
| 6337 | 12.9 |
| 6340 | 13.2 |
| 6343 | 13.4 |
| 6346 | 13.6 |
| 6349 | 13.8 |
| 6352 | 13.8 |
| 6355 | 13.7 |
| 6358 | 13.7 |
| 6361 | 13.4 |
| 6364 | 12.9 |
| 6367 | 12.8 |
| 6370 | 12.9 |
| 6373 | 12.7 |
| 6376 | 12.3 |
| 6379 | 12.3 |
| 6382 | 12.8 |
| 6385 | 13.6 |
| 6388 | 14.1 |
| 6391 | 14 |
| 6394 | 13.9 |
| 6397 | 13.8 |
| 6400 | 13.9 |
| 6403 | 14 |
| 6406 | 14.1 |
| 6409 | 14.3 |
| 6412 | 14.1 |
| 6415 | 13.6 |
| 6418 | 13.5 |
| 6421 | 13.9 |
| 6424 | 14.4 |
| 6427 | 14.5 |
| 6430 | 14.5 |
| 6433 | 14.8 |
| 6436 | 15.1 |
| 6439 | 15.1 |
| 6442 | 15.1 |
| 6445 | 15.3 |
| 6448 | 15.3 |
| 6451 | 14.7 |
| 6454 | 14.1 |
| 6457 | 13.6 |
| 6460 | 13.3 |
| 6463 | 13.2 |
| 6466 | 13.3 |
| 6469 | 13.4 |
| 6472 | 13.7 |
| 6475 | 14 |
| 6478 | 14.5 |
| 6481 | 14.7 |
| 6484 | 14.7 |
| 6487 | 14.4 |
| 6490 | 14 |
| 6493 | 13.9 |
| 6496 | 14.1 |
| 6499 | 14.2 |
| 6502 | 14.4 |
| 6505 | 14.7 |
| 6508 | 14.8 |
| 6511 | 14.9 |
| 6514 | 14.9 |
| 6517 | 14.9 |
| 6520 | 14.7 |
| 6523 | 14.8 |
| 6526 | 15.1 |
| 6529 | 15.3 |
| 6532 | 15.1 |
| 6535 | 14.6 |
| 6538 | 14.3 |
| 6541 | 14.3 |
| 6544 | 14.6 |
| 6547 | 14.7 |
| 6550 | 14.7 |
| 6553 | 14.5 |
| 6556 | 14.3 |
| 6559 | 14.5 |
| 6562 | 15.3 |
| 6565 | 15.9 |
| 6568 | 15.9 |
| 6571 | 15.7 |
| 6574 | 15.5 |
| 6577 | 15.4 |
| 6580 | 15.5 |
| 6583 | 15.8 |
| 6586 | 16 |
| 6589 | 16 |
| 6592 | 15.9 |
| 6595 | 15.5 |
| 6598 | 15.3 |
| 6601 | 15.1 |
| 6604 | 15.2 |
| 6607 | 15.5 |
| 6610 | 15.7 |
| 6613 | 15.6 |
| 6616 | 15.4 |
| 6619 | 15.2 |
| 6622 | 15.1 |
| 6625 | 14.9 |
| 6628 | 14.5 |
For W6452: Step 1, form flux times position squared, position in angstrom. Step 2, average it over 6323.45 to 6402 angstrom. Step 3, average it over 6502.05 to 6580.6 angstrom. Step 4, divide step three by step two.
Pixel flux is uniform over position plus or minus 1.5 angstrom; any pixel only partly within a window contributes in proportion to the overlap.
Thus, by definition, 1.2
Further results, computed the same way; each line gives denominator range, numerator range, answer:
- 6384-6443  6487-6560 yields 1.06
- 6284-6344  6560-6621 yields 1.32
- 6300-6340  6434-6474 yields 1.15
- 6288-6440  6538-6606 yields 1.21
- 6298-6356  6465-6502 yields 1.13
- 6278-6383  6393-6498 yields 1.14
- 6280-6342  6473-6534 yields 1.22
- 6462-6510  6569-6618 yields 1.14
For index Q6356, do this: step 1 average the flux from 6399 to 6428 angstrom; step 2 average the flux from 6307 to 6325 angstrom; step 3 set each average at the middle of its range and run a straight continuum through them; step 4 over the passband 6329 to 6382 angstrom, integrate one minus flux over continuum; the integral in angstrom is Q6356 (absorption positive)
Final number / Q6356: 1.1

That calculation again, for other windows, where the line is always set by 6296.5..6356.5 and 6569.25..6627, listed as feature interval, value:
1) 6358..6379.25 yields 1.0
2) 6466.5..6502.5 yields 0.9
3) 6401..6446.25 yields -1.4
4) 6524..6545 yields 0.2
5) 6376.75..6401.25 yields 0.3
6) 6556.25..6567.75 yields 0.0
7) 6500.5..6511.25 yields 0.0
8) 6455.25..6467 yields 0.8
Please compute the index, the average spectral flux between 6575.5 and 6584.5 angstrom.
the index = 15.6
